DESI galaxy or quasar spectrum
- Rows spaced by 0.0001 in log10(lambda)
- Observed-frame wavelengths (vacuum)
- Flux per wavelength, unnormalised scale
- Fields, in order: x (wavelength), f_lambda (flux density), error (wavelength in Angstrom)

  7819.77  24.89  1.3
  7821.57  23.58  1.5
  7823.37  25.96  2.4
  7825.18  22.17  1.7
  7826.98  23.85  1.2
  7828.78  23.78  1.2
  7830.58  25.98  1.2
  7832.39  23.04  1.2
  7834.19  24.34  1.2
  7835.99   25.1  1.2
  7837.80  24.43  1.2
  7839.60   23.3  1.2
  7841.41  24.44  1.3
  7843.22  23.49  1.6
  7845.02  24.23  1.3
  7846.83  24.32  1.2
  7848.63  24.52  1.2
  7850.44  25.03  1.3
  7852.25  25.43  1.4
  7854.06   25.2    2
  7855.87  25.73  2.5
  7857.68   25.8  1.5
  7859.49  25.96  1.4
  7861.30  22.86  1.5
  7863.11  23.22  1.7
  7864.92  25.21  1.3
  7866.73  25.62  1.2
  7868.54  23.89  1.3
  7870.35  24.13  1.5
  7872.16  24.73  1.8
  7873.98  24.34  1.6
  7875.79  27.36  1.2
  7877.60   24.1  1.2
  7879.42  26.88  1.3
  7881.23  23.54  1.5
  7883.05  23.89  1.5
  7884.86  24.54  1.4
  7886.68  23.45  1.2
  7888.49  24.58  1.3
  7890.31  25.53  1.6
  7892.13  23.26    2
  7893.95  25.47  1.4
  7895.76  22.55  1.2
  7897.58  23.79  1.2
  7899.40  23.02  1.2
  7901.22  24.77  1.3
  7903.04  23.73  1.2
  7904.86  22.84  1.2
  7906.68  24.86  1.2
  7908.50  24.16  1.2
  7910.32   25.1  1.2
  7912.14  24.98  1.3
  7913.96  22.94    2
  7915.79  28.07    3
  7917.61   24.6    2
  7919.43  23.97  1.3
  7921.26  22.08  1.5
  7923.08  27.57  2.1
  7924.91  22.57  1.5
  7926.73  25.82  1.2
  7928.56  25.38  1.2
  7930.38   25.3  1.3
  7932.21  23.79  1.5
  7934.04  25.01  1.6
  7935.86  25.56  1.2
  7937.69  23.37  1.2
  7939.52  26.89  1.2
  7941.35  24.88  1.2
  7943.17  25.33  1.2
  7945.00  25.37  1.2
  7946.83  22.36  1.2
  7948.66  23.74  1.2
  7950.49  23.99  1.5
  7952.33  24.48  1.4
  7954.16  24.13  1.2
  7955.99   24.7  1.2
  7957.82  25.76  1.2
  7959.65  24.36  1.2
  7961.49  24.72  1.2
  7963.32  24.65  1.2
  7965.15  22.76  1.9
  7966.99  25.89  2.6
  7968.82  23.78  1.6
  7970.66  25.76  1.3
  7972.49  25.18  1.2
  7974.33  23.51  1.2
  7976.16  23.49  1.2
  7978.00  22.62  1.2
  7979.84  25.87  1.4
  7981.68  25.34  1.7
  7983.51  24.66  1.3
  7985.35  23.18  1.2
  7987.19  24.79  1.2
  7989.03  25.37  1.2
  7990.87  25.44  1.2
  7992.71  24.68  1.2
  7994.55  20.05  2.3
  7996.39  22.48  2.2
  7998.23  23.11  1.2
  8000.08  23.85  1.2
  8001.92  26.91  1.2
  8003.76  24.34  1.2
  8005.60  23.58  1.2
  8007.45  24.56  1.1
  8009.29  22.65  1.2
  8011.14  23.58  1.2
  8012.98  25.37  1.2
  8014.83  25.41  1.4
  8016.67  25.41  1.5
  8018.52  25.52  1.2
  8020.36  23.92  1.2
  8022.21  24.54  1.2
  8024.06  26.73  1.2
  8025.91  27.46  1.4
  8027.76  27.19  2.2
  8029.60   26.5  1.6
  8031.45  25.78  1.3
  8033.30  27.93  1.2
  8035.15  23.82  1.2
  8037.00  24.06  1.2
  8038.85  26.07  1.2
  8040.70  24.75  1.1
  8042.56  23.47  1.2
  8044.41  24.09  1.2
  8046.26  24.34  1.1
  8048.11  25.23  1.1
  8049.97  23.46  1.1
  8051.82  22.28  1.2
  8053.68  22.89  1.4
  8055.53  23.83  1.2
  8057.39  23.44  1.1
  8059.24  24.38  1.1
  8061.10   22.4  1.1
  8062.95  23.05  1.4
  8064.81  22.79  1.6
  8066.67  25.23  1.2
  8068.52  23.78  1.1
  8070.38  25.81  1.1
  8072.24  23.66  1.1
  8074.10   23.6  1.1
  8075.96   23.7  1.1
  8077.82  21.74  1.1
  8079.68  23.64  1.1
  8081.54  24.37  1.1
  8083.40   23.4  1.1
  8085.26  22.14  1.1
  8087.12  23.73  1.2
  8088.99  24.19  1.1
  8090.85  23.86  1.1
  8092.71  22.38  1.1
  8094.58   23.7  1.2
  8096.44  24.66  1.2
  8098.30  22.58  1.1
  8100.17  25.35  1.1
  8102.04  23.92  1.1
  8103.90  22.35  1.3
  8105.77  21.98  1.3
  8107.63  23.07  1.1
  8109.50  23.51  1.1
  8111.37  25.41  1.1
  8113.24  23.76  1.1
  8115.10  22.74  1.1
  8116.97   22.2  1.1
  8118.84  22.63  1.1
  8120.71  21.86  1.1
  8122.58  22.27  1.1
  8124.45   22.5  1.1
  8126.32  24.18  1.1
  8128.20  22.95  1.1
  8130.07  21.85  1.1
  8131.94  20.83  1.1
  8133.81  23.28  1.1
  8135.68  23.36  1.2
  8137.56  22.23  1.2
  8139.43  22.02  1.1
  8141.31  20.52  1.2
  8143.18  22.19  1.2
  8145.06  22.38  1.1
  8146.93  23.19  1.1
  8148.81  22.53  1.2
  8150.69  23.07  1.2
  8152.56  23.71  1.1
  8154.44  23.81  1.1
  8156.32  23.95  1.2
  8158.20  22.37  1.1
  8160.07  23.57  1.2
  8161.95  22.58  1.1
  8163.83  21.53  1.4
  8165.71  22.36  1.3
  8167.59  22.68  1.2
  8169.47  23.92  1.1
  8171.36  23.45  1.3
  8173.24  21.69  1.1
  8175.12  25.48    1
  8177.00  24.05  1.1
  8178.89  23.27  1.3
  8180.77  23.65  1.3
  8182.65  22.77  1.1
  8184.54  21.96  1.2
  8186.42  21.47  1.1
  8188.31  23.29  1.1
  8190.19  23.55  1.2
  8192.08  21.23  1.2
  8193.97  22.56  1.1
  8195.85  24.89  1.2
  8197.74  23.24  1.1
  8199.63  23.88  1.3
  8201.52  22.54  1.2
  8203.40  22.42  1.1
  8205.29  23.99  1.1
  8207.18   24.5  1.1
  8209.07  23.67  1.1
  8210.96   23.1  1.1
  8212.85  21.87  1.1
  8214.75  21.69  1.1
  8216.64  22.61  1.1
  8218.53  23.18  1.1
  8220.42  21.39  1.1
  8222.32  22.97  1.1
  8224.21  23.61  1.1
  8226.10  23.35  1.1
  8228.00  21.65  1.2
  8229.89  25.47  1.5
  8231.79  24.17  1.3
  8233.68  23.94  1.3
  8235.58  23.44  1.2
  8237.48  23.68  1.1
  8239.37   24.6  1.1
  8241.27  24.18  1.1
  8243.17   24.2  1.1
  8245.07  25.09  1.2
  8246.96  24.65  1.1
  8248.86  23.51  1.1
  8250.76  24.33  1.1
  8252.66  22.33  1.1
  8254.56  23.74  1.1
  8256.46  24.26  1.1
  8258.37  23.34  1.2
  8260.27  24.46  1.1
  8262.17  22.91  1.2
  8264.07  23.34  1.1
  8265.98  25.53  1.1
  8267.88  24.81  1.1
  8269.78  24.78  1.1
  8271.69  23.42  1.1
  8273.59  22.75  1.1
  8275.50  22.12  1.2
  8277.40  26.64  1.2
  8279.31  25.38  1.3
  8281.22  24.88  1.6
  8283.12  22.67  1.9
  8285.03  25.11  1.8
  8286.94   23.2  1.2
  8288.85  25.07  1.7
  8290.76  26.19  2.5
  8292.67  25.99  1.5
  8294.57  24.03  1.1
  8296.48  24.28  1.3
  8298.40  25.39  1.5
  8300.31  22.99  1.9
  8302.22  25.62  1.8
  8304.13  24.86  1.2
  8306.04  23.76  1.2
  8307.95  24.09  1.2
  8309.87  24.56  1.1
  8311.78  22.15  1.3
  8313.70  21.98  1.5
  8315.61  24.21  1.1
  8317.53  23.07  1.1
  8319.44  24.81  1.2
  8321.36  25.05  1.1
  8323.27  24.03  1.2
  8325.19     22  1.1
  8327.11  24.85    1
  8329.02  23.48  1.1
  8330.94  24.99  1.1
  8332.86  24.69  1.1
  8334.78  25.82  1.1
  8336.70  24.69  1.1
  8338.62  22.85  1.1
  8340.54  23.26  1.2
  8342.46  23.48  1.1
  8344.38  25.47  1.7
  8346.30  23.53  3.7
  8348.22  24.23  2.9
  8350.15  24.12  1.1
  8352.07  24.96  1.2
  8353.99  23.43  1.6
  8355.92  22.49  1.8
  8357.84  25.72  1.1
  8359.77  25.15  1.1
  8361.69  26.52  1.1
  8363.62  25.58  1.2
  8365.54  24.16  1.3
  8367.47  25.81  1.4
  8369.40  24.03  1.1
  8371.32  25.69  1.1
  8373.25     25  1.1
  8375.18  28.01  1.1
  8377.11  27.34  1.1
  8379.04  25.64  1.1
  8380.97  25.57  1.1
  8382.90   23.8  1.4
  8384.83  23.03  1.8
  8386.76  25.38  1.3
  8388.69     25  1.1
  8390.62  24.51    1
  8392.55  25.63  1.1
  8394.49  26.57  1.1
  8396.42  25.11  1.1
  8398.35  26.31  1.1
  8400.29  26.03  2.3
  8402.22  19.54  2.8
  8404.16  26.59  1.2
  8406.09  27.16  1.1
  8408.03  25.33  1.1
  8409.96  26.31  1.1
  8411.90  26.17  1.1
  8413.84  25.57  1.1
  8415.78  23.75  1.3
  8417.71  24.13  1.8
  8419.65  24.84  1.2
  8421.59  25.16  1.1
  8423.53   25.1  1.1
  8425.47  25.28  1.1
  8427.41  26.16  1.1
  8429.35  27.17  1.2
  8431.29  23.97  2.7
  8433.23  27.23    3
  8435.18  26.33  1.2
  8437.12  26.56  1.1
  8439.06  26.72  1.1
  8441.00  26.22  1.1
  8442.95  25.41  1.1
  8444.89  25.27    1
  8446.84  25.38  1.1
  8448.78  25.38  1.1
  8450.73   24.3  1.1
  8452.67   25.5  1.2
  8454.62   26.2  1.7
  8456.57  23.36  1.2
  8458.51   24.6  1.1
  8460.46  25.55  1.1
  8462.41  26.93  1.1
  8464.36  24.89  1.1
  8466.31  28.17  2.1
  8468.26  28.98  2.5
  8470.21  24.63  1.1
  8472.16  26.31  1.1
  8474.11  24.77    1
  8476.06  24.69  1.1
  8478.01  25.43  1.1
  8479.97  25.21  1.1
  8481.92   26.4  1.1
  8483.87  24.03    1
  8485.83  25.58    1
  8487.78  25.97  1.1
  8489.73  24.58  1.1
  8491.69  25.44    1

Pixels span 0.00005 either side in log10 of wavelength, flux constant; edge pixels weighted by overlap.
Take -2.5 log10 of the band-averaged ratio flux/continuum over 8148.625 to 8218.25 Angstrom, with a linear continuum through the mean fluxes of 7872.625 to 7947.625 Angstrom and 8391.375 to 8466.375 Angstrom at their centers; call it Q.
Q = 0.09 mag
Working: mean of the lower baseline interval 24.6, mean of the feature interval 23.1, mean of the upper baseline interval 25.5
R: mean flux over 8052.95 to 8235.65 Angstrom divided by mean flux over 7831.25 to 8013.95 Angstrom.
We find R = 0.95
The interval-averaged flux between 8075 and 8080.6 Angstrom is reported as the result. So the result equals 23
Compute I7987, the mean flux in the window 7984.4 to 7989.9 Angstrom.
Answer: 24.4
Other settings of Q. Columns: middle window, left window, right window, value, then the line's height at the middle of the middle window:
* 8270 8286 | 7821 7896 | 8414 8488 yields 0.05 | 25.3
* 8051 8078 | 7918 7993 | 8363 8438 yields 0.06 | 24.8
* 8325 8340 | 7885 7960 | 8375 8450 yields 0.05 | 25.3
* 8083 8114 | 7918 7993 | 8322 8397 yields 0.05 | 24.6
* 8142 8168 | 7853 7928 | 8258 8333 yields 0.07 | 24.3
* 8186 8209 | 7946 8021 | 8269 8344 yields 0.05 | 24.2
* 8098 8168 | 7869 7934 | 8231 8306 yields 0.07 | 24.3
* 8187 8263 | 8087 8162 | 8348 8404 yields 0.02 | 23.8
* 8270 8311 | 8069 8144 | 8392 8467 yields 0.00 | 24.5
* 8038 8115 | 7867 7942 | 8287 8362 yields 0.03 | 24.5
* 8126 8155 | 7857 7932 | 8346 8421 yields 0.10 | 24.8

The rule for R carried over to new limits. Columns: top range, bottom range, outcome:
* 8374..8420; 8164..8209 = 1.09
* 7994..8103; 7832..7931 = 0.99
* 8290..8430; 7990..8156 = 1.04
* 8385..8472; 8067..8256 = 1.10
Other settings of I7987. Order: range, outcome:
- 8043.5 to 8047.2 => 24.3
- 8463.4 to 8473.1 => 26.6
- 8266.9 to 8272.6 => 24.4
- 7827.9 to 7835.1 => 24.3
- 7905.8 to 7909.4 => 24.5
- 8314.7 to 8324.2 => 24.2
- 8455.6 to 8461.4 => 24.5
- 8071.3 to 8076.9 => 23.6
